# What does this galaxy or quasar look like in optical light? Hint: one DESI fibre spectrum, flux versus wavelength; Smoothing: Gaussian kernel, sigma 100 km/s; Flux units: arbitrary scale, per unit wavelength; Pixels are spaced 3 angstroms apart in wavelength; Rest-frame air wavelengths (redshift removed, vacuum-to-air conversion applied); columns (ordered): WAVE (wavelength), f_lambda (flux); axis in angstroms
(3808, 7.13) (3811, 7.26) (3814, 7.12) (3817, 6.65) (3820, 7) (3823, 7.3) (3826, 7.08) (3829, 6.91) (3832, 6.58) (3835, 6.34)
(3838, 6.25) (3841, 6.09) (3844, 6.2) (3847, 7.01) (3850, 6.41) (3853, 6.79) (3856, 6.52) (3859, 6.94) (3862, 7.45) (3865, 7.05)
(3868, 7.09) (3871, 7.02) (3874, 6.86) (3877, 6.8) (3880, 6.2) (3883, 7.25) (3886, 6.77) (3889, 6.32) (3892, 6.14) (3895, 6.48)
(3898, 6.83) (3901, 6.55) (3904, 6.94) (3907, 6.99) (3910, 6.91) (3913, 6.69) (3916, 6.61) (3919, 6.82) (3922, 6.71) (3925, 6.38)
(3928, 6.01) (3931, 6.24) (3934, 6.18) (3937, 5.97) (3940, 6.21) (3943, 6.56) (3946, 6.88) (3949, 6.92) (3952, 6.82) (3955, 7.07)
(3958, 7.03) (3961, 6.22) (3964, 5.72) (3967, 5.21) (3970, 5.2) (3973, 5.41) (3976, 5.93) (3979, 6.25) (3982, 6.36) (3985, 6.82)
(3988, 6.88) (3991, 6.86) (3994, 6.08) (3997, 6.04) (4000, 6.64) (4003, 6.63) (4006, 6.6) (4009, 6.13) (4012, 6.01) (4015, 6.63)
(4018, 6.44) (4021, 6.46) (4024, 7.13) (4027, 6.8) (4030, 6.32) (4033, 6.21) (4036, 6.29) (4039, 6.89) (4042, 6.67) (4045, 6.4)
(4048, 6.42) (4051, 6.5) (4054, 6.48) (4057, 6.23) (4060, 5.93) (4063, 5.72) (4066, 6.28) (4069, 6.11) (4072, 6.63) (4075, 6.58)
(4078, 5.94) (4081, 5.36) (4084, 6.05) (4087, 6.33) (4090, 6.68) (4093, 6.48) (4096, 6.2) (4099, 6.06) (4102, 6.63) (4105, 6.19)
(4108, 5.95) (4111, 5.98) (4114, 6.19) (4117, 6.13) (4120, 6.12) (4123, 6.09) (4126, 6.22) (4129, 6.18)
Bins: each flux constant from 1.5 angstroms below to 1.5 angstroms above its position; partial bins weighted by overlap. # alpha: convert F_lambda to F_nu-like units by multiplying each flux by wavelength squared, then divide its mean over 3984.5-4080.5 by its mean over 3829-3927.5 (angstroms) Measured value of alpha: 1.0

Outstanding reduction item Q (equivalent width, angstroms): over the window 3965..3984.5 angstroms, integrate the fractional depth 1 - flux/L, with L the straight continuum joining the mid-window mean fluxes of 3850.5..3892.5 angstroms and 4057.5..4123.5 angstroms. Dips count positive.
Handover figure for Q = 2.16 angstroms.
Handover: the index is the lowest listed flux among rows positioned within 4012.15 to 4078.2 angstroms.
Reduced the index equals 5.72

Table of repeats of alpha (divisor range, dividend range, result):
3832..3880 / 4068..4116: 1.04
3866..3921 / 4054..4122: 1.01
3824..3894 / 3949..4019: 1.00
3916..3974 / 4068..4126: 1.06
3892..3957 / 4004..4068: 1.03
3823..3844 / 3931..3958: 1.06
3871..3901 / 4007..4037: 1.04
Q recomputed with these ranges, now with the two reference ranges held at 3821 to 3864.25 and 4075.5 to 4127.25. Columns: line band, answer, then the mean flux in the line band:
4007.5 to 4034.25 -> -0.5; 6.46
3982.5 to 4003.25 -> -0.5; 6.55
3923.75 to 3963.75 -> 0.1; 6.48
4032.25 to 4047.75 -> -0.5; 6.5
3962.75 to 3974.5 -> 1.9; 5.38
